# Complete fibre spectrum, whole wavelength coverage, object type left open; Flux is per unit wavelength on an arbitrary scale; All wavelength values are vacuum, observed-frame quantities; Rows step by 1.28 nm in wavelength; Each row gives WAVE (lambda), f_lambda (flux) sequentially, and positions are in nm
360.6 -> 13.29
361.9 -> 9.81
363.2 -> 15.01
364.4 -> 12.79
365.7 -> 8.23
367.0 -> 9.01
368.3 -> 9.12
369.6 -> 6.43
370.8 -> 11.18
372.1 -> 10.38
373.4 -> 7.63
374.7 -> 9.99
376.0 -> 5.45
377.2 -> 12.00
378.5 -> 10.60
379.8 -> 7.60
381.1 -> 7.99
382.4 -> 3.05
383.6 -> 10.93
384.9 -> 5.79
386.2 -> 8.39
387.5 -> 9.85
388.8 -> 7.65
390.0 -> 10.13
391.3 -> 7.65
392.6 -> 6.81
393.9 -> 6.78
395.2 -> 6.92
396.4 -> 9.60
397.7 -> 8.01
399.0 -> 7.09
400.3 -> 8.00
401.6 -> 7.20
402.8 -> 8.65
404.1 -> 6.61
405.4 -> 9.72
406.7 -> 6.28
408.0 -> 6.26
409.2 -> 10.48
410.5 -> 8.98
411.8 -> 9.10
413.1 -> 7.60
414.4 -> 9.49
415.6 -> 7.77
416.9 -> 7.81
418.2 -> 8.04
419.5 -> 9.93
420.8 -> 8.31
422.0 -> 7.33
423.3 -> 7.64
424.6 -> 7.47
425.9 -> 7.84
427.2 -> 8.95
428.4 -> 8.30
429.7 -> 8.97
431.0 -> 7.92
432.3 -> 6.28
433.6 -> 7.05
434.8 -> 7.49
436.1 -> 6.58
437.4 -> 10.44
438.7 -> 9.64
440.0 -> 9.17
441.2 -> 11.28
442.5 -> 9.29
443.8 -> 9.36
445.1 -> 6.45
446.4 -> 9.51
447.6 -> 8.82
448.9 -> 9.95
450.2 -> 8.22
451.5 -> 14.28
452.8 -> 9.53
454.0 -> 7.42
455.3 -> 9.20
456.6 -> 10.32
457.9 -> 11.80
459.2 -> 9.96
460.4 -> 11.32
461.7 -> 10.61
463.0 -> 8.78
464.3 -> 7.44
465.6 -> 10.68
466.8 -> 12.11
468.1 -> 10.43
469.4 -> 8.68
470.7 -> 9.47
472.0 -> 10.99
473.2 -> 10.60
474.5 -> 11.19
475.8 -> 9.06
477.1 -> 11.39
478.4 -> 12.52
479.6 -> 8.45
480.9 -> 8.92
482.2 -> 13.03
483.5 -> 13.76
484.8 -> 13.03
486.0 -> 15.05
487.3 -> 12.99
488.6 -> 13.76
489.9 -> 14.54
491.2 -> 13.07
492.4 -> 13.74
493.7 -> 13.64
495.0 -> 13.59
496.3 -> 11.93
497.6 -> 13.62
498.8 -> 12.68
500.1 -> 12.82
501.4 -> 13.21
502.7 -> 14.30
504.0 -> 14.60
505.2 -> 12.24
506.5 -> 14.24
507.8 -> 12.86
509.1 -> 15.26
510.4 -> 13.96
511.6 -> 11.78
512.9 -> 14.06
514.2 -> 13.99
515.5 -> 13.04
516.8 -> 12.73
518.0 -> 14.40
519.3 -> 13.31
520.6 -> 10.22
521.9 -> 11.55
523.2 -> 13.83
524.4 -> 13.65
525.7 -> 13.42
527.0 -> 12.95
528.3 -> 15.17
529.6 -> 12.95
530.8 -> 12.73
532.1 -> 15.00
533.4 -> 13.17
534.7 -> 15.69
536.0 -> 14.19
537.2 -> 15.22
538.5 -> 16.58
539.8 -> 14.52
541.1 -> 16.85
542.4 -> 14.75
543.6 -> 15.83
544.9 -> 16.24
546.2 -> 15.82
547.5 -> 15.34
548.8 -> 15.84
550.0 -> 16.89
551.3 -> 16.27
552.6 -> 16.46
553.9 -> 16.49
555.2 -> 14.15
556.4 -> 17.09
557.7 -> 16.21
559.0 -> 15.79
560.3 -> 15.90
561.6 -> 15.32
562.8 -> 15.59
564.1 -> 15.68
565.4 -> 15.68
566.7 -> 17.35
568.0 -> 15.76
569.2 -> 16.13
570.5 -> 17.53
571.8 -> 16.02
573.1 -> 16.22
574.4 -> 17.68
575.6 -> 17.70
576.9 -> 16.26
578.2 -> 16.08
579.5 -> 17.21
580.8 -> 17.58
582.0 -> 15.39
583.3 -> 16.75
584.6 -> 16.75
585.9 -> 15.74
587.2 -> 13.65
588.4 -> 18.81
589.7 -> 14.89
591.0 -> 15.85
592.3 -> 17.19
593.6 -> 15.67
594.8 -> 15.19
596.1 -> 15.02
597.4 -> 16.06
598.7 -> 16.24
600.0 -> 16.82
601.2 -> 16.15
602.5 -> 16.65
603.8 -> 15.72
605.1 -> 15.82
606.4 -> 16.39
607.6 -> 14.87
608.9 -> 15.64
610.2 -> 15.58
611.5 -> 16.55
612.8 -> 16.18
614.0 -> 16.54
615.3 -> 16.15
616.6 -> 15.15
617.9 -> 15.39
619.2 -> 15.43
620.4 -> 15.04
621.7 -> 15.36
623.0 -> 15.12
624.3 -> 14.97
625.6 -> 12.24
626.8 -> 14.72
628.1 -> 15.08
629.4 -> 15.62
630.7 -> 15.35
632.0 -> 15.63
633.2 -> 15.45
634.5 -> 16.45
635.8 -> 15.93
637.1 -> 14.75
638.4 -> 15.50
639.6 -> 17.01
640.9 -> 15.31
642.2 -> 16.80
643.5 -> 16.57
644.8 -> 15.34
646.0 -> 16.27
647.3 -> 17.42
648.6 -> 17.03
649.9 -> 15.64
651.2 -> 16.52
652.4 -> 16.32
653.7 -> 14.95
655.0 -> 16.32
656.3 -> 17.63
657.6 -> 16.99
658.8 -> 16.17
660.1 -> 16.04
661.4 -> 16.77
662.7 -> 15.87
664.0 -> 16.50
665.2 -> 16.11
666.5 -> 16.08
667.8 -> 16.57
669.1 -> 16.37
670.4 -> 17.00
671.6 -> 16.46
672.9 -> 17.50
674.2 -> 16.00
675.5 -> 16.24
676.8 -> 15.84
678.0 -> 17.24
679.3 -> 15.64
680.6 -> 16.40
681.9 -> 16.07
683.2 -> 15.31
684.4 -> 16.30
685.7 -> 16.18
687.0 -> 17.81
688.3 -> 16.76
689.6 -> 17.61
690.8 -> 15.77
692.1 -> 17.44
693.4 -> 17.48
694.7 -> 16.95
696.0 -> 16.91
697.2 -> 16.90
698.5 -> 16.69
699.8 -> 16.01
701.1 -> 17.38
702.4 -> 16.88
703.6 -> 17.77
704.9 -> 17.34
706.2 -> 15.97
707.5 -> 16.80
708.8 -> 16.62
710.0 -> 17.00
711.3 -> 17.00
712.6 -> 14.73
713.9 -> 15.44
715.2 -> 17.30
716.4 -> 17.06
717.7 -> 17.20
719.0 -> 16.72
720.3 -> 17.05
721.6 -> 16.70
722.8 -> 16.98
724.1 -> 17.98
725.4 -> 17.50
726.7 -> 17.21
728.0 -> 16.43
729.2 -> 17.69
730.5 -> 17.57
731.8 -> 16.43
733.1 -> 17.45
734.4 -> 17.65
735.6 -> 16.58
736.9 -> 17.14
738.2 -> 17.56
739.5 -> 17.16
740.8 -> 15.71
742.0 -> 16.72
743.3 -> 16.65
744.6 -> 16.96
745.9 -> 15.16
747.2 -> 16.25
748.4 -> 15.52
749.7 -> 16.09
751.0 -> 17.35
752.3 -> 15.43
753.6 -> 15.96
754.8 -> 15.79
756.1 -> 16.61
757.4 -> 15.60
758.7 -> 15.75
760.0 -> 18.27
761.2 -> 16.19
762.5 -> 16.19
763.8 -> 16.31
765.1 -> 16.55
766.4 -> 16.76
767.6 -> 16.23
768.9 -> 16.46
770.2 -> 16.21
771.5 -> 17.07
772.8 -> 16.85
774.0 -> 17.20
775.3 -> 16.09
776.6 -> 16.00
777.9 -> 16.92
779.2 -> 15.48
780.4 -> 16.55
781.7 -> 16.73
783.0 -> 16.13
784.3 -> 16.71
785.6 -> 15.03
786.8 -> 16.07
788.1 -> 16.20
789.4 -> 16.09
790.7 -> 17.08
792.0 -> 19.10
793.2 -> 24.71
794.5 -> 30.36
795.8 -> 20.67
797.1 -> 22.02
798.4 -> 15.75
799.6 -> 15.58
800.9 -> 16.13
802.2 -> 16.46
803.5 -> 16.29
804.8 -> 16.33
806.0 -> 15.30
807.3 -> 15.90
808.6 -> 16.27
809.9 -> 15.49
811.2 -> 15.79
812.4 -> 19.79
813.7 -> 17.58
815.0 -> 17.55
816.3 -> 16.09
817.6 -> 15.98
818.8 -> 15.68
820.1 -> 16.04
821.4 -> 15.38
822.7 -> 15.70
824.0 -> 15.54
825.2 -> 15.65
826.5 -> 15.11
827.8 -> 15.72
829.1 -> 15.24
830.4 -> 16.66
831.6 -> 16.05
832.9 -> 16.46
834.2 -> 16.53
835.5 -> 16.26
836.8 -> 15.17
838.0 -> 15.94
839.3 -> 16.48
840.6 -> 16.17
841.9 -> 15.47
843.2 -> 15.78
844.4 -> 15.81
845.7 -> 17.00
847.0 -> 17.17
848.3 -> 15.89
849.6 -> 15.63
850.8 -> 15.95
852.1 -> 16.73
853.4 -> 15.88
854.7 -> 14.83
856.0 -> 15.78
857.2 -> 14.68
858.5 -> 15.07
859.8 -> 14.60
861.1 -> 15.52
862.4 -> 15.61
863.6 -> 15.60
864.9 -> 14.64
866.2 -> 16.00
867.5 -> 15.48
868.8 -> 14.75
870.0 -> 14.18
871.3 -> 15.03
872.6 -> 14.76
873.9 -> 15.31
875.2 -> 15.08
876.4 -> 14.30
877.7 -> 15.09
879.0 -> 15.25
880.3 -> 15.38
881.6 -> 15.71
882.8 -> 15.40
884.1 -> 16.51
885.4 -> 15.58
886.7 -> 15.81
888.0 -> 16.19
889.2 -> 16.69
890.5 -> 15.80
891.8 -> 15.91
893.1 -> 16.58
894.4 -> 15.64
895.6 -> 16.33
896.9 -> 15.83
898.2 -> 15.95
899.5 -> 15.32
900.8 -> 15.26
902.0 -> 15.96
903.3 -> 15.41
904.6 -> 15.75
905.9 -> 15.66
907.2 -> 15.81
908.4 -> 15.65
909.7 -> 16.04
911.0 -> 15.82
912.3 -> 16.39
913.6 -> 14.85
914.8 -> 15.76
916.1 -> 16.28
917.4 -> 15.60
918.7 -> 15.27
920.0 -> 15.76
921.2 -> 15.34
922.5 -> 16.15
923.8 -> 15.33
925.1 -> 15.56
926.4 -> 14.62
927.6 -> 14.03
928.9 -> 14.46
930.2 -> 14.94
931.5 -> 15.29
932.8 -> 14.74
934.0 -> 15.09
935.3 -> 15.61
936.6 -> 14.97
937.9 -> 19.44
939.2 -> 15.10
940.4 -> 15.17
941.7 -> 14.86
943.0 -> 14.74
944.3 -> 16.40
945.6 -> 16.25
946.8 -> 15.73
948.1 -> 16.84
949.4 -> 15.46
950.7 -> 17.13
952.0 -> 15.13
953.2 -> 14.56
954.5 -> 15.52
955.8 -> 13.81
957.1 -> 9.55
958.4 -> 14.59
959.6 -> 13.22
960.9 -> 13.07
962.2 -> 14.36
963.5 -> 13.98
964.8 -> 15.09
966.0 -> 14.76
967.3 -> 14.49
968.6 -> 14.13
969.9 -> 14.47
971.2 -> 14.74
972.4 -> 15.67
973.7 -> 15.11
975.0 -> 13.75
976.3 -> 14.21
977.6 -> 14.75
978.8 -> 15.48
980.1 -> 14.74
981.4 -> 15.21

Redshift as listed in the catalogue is 0.21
